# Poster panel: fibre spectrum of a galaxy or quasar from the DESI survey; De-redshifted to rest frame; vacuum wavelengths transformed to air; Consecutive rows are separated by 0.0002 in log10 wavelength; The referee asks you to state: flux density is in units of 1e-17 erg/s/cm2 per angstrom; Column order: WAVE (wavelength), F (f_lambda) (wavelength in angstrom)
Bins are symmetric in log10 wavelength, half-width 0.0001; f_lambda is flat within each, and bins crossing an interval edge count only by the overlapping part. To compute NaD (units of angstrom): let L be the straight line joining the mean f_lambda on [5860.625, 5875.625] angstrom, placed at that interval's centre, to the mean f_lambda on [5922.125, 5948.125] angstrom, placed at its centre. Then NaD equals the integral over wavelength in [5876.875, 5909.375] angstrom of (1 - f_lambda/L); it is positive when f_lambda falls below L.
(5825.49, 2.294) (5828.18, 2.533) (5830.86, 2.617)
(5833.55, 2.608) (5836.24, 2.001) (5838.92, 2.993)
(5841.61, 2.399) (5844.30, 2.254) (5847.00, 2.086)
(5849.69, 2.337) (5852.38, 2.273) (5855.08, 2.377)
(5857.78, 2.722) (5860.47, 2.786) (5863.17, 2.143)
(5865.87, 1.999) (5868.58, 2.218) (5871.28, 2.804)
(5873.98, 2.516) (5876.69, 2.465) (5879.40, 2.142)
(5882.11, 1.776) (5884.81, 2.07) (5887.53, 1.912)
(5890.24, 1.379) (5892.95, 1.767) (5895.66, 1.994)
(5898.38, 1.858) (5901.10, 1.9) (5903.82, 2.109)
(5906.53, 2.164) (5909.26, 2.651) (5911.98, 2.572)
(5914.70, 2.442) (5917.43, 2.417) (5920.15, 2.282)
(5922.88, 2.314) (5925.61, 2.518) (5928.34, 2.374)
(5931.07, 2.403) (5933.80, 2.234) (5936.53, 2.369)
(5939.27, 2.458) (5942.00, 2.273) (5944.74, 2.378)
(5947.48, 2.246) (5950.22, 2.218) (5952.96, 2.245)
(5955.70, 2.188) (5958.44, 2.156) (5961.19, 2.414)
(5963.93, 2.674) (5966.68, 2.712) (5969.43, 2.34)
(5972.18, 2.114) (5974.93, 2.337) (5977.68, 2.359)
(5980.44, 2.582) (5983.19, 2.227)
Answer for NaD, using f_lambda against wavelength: 5.5 angstrom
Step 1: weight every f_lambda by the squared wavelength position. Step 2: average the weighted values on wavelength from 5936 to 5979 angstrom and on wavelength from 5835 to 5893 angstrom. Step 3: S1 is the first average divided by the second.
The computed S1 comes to 1.07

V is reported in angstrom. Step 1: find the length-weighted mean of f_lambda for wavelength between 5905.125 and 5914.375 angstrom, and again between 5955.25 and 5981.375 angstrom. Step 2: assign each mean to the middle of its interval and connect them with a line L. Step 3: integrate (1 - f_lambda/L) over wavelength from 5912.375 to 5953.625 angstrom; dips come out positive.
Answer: 1.37 angstrom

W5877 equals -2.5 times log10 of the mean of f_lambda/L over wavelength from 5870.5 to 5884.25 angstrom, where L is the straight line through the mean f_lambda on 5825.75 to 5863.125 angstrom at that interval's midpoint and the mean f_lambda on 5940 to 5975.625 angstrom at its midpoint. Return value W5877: 0.05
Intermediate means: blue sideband 2.44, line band 2.31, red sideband 2.33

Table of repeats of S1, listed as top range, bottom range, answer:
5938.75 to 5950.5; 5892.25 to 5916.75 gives 1.08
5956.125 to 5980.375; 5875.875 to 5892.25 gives 1.27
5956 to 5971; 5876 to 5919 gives 1.19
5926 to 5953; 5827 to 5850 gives 0.99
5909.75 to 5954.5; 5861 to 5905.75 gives 1.16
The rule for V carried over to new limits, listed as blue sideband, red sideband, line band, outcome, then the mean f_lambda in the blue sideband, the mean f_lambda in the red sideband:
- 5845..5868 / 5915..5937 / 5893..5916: 1.7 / 2.33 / 2.37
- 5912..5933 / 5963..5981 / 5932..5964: 1.4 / 2.4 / 2.43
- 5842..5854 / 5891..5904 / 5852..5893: -2.9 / 2.25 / 1.88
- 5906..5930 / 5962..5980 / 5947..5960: 1.2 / 2.42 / 2.43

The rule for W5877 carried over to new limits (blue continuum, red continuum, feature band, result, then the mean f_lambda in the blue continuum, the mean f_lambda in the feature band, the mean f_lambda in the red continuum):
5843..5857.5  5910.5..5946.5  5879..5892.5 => 0.27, 2.3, 1.83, 2.39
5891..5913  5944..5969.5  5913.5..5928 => -0.10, 2.1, 2.39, 2.36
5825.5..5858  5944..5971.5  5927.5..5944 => 0.00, 2.42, 2.35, 2.35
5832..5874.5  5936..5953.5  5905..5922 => -0.03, 2.41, 2.42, 2.31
